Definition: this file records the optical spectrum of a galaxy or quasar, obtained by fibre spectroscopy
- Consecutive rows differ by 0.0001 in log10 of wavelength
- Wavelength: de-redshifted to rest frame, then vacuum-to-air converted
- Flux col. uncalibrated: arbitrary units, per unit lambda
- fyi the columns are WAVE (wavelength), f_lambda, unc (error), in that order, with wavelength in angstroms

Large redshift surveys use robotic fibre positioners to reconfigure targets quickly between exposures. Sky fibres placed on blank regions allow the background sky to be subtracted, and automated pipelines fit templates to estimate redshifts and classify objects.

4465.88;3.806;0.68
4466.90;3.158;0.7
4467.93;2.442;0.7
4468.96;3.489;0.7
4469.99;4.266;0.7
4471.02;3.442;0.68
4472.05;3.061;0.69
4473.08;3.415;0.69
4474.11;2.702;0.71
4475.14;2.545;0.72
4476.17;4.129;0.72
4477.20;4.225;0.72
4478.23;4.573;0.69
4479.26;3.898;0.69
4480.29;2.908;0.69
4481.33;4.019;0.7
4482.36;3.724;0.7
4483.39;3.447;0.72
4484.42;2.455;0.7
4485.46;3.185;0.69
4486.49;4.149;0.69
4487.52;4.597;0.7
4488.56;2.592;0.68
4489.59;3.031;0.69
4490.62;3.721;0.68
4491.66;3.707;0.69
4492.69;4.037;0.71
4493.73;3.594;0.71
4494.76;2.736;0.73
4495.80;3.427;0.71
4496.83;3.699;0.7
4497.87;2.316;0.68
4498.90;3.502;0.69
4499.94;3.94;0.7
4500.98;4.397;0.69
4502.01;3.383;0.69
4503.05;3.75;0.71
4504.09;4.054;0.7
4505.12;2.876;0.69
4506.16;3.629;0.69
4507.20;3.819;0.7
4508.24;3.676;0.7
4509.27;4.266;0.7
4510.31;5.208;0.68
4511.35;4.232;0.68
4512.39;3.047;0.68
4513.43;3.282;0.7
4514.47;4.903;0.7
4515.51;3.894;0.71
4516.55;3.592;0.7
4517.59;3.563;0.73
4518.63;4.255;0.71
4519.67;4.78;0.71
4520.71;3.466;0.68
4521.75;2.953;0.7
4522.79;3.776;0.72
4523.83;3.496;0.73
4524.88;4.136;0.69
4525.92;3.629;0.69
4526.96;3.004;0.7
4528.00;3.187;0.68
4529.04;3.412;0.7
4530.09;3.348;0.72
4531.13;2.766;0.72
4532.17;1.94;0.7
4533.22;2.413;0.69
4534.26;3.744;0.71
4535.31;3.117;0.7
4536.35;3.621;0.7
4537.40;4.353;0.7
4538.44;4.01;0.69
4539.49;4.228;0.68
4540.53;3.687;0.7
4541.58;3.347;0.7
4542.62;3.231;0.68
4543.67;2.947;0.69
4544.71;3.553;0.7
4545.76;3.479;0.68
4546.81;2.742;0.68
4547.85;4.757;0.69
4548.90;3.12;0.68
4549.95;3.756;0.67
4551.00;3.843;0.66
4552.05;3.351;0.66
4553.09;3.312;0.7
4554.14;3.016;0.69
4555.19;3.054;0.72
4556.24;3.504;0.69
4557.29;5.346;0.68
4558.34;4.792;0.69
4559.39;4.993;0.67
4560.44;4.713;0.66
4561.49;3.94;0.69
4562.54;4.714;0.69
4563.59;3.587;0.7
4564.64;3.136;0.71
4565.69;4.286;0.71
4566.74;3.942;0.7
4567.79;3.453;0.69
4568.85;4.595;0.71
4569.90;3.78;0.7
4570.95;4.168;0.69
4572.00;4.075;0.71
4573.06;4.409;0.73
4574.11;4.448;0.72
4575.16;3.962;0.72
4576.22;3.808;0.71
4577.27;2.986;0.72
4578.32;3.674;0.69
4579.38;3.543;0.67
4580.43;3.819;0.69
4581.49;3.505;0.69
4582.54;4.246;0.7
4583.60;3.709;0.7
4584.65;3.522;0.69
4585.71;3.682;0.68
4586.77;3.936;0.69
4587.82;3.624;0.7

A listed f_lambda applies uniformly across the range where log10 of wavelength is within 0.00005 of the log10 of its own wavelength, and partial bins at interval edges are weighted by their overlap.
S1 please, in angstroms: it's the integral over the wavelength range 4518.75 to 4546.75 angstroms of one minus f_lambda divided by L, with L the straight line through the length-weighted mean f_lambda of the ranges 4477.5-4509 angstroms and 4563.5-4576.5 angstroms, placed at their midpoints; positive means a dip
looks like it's 2.5 angstroms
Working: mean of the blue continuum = 3.57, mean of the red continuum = 3.99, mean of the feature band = 3.45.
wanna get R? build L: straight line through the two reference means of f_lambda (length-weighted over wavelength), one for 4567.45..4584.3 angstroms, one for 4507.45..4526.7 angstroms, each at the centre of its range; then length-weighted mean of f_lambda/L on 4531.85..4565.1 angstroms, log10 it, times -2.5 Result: 0.06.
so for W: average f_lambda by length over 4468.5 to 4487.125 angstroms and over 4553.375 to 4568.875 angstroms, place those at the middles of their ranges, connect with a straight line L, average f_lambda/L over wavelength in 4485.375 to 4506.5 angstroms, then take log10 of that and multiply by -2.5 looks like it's 0.031 mag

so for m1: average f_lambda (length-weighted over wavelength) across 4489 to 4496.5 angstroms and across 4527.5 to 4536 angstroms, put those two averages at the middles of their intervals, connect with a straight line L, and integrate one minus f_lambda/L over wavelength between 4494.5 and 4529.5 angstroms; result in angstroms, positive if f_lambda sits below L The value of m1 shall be -5.0 angstroms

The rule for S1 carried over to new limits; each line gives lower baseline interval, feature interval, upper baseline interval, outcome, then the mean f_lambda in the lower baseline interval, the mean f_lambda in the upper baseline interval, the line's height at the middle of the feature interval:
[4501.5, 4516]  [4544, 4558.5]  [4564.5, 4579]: 0.9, 3.86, 3.93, 3.9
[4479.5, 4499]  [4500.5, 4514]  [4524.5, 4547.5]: -1.7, 3.42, 3.37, 3.4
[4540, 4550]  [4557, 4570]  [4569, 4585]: -2.0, 3.45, 3.87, 3.69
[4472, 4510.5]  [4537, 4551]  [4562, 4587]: 0.5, 3.58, 3.87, 3.77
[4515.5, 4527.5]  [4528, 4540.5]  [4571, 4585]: 1.2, 3.7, 3.84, 3.73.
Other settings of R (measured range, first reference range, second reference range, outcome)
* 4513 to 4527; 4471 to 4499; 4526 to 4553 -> -0.11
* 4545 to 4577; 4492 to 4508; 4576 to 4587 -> -0.08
